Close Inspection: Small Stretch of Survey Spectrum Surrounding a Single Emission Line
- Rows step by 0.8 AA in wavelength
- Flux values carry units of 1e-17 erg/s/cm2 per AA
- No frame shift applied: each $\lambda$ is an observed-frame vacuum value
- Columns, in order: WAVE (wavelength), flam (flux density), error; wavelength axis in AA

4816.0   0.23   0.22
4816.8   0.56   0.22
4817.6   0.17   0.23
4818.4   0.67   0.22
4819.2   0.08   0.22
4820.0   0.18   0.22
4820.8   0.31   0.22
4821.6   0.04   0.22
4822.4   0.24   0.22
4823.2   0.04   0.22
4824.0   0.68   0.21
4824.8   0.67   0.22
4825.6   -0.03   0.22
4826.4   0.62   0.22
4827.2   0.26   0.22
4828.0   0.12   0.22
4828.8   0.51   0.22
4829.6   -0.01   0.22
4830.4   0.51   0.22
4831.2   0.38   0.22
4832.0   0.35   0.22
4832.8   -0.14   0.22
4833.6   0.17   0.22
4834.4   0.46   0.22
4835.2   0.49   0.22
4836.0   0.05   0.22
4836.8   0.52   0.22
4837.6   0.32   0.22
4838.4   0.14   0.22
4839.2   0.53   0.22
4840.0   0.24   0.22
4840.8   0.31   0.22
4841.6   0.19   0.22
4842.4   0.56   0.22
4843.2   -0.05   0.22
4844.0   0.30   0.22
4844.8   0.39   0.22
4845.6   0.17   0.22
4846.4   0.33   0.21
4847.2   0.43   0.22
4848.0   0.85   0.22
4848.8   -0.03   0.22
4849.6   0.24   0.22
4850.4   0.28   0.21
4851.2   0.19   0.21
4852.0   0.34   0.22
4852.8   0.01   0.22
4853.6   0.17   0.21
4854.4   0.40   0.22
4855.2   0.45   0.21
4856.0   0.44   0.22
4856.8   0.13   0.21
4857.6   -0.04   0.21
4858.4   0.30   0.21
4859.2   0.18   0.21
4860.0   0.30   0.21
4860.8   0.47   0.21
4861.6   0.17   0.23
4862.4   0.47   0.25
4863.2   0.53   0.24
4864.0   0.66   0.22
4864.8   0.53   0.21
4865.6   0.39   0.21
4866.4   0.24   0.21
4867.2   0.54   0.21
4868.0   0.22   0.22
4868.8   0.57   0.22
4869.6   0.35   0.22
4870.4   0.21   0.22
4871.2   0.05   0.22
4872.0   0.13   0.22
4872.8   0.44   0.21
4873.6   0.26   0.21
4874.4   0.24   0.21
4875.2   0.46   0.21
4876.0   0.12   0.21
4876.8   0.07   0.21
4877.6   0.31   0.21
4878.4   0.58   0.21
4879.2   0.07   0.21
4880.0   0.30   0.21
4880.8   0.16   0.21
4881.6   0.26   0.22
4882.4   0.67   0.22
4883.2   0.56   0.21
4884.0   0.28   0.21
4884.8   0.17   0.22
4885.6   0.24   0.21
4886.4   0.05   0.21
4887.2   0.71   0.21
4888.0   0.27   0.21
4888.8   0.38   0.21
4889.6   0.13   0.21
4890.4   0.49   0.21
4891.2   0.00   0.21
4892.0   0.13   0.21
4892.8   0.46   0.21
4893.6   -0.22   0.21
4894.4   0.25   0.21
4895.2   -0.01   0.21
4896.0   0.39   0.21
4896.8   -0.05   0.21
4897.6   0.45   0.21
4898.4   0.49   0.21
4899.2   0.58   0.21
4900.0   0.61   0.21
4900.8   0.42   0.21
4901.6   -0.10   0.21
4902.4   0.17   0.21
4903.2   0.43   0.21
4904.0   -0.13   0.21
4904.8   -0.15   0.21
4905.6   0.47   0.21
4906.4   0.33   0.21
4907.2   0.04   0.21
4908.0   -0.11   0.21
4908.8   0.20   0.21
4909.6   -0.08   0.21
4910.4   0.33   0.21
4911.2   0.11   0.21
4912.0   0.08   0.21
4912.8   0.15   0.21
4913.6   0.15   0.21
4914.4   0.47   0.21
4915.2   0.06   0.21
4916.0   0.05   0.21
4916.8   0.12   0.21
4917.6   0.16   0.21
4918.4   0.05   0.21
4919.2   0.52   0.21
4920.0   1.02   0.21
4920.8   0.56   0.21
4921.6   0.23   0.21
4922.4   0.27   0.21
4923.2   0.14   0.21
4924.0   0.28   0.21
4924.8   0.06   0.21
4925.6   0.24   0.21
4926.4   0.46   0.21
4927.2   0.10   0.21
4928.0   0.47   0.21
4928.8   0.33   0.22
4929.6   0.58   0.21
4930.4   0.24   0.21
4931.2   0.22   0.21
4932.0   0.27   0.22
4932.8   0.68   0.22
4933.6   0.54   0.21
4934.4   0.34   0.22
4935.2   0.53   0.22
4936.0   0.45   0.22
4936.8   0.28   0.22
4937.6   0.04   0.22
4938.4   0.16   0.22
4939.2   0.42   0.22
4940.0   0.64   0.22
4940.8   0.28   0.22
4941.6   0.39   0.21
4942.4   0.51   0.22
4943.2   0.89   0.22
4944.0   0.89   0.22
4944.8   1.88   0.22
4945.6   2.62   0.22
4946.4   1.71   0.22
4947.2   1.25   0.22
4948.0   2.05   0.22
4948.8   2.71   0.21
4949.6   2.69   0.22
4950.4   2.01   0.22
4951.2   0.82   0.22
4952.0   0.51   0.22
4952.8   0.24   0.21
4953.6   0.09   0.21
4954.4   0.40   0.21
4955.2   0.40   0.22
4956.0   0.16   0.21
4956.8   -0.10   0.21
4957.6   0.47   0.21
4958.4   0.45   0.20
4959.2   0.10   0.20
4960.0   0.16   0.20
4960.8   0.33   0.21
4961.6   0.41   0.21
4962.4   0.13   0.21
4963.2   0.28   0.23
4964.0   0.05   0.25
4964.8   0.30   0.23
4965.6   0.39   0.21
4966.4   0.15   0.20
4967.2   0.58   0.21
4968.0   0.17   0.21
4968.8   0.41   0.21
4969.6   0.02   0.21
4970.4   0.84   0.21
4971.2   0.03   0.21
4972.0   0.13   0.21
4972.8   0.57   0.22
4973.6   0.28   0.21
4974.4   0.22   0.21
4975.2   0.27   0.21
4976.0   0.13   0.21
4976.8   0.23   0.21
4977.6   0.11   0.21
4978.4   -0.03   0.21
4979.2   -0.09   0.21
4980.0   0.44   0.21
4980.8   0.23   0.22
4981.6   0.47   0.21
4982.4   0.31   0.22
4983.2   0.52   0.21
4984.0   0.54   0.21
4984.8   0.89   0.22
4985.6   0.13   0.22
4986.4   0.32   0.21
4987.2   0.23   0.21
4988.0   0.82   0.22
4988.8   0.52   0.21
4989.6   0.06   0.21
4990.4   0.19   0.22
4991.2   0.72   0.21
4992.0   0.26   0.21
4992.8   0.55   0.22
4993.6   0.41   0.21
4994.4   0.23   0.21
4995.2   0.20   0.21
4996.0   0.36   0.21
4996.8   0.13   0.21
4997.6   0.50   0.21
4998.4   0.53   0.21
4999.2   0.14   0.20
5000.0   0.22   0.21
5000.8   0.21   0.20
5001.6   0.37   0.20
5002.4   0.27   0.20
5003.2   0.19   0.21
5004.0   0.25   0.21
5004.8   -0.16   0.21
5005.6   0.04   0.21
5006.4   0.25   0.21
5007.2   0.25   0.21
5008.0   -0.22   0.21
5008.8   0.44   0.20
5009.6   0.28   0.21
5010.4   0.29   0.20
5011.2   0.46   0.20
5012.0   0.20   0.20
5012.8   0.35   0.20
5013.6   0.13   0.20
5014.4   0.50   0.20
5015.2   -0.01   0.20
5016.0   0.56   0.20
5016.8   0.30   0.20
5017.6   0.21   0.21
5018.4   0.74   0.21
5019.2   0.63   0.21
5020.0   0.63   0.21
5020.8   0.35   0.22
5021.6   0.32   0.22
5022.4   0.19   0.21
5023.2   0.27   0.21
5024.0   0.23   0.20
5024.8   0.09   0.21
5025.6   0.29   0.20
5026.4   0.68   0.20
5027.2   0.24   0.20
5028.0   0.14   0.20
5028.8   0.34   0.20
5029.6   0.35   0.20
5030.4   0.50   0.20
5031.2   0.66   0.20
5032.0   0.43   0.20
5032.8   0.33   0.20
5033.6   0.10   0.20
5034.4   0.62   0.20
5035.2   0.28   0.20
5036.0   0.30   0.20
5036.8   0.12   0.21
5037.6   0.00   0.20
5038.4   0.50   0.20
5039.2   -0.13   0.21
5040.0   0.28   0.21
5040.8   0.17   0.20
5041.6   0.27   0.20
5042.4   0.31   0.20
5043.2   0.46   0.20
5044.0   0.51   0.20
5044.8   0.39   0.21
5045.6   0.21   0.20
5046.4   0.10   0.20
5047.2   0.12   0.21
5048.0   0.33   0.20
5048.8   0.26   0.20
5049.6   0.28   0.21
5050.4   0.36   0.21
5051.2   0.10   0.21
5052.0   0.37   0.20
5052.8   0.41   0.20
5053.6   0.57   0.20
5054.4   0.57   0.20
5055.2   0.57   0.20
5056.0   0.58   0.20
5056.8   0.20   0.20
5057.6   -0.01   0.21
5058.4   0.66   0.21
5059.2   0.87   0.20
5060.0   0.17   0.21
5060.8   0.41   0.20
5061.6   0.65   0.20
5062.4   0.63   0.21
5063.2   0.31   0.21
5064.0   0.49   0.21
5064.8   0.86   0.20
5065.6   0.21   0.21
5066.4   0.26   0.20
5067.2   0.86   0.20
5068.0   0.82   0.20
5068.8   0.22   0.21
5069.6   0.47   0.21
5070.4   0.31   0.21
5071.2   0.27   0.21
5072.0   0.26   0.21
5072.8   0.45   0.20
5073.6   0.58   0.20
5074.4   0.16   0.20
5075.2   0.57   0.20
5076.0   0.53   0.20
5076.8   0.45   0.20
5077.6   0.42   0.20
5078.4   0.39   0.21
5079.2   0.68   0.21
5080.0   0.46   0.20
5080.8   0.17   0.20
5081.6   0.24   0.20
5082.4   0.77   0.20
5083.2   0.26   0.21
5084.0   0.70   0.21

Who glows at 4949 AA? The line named [O II]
